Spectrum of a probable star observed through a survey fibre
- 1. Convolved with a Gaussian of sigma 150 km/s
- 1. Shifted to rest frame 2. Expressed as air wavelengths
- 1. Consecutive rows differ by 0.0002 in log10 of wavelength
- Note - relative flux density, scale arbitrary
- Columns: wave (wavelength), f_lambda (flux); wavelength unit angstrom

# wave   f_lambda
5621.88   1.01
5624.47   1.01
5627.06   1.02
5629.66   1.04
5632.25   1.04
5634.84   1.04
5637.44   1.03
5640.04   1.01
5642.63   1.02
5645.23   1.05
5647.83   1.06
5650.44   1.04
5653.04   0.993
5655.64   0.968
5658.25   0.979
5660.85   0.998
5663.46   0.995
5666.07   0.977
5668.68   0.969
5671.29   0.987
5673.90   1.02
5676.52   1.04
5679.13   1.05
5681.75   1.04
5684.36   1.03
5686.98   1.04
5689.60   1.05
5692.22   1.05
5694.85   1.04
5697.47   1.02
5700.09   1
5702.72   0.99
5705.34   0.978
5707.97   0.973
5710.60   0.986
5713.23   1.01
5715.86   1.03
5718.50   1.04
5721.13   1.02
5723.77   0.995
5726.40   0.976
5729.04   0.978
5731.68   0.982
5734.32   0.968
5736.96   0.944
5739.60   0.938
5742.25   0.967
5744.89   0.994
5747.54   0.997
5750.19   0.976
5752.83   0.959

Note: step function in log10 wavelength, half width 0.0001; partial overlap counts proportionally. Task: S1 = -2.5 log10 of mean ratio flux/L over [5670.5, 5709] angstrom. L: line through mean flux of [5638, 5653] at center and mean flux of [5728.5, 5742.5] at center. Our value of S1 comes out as -0.03 mag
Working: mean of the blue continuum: 1.03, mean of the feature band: 1.02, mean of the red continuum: 0.961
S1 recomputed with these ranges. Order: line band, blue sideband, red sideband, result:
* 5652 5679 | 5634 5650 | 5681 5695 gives 0.05 mag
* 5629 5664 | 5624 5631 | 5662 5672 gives -0.02 mag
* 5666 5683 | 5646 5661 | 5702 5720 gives -0.01 mag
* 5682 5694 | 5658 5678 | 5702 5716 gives -0.05 mag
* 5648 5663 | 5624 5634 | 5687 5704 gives 0.03 mag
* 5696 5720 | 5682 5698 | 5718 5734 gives 0.01 mag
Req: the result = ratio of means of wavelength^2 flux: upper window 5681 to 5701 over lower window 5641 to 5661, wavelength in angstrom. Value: 1.0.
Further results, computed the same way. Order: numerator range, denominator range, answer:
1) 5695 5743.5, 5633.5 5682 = 1.00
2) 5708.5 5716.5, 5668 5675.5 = 1.02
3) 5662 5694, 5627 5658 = 1.01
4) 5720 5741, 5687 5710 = 0.97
